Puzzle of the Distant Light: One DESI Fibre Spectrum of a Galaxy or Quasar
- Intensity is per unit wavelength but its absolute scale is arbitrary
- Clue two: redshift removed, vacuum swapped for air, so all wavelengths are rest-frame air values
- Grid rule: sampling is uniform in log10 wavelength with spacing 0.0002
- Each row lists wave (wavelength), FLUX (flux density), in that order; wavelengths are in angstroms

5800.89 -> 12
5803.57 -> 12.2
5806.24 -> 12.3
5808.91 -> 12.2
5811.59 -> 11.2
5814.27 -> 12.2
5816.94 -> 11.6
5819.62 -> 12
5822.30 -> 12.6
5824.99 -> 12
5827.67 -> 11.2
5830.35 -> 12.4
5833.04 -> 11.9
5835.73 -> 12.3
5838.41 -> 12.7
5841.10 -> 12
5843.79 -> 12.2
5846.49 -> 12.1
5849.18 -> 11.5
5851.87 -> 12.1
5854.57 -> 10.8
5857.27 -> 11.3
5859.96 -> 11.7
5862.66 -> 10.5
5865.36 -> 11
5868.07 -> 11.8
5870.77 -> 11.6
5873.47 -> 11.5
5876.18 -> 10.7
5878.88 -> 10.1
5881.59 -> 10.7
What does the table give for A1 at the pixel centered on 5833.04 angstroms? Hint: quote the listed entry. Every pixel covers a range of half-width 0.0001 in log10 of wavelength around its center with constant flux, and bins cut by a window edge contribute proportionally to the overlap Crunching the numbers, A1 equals 11.9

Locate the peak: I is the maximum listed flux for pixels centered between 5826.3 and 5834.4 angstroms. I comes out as 12.4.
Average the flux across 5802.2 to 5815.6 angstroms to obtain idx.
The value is 12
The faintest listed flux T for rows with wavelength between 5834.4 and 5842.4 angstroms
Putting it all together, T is 12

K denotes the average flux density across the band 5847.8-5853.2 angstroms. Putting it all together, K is 11.8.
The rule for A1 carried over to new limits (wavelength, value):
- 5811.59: 11.2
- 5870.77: 11.6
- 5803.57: 12.2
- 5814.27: 12.2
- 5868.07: 11.8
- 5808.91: 12.2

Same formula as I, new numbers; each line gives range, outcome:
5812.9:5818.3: 12.2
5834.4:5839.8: 12.7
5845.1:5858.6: 12.1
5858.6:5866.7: 11.7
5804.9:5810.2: 12.3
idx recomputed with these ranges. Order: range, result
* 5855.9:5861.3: 11.5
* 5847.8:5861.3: 11.5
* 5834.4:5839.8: 12.5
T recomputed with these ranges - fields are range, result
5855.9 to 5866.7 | 10.5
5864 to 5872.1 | 11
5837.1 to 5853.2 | 11.5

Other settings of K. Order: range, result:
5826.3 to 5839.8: 12.1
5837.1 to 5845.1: 12.3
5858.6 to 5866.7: 11.1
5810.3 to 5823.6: 11.9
